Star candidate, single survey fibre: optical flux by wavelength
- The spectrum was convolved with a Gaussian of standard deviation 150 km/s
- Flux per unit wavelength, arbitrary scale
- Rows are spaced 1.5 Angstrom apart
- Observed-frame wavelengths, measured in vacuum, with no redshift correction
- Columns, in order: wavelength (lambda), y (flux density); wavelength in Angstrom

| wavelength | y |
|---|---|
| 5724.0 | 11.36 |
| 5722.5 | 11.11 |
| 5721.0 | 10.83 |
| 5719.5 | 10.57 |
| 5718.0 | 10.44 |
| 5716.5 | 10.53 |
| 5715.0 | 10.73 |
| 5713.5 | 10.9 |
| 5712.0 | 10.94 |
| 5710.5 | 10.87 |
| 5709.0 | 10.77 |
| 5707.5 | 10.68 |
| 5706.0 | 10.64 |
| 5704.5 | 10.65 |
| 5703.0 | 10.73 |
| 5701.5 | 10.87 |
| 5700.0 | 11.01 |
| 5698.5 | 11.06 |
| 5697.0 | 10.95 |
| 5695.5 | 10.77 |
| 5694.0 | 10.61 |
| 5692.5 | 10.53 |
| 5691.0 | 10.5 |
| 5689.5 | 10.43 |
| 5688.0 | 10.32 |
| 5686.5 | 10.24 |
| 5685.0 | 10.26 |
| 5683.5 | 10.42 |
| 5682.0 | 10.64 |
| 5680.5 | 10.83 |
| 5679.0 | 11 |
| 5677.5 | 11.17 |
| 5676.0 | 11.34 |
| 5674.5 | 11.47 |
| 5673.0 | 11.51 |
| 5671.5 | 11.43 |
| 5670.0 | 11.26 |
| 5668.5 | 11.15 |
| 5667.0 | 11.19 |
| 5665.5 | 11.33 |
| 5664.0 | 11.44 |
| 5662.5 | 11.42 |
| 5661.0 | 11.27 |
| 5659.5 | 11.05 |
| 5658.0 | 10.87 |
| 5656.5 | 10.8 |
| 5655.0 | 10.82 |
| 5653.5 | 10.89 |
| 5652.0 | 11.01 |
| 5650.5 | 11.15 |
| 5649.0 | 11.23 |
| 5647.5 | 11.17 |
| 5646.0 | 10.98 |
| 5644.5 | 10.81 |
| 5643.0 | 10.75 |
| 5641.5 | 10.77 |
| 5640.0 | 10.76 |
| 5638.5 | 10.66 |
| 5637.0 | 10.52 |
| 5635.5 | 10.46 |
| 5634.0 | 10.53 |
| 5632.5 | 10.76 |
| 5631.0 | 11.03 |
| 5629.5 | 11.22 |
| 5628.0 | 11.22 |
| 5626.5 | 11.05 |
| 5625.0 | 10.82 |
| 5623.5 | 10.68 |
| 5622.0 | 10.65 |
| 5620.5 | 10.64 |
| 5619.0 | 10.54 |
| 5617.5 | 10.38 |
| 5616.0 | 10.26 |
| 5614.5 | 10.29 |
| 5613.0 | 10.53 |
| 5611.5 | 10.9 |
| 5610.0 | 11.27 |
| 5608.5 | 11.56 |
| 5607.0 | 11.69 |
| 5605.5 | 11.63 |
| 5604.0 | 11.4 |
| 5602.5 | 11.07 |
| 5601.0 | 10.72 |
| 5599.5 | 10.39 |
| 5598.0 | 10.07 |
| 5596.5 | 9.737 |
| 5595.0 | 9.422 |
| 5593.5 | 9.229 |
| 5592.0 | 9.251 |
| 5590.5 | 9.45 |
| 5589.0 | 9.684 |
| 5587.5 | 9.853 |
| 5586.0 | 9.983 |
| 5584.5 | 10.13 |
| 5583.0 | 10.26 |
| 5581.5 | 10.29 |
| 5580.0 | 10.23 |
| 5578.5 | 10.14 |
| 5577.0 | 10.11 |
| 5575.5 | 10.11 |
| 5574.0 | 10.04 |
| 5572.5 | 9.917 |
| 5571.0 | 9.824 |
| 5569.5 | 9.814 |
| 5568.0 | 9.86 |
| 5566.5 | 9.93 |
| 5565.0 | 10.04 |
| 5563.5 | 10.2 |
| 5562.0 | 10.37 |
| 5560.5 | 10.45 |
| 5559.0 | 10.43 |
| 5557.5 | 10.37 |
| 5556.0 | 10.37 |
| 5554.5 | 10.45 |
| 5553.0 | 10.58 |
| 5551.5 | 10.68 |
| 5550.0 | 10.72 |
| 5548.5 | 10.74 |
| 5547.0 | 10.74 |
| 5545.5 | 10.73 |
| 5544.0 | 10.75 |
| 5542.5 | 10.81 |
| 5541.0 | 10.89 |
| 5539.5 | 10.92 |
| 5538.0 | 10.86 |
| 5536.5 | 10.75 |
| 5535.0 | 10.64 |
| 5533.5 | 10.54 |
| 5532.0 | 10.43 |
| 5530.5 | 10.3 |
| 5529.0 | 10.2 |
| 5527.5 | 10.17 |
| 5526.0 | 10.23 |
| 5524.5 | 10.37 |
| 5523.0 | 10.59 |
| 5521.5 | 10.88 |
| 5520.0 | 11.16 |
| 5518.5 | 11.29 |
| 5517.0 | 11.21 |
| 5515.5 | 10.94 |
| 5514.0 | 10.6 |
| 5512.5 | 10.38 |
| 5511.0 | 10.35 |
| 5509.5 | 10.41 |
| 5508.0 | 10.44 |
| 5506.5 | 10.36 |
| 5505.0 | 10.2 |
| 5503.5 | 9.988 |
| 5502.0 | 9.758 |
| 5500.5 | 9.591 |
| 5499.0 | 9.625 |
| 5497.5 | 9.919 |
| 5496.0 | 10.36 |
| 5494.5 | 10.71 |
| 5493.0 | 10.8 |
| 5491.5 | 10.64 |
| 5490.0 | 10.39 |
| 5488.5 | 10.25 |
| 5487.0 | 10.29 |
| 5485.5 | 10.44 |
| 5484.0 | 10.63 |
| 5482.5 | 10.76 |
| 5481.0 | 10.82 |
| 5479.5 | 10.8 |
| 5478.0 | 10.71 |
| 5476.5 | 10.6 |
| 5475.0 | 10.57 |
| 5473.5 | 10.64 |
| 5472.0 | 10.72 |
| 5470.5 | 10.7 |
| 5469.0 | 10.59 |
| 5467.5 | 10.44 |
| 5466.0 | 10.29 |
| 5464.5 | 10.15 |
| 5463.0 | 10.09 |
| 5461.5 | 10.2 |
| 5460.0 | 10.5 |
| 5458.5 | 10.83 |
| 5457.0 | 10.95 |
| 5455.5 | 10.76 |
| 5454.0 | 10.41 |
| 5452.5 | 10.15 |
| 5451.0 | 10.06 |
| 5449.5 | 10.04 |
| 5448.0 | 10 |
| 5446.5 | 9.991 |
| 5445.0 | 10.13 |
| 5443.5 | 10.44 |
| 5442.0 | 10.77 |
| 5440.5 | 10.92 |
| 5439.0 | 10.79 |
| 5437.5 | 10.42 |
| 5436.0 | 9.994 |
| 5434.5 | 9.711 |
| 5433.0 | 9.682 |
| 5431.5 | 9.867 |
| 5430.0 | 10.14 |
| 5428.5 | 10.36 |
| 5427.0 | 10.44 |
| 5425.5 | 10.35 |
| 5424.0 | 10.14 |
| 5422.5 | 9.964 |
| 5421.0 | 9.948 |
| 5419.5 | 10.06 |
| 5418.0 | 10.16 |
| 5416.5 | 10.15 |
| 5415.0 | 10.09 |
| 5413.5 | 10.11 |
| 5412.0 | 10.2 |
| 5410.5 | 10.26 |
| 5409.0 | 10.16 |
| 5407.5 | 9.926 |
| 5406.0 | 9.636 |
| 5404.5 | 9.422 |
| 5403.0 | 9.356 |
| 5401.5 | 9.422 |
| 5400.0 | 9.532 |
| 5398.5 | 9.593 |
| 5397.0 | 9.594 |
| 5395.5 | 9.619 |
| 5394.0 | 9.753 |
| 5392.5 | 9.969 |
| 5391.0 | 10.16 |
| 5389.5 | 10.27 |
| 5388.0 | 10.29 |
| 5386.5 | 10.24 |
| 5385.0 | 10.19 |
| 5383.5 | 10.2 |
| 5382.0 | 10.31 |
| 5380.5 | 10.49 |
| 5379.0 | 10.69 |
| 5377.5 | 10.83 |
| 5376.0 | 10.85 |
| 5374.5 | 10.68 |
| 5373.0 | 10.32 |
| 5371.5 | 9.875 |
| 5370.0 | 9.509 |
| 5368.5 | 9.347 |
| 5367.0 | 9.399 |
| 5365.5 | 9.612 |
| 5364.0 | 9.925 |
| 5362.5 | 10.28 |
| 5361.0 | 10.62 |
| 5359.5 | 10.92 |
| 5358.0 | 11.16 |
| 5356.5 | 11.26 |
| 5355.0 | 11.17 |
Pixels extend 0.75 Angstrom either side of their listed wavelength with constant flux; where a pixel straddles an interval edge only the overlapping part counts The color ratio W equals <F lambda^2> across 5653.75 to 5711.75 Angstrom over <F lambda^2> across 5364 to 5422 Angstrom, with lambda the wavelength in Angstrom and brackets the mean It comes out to 1.21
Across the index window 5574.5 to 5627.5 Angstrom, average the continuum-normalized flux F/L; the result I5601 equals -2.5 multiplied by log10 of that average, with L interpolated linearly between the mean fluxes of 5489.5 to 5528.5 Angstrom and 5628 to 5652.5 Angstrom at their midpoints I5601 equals 0.03 mag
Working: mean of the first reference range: 10.4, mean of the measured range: 10.4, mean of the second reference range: 10.9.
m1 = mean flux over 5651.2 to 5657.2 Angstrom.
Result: 10.9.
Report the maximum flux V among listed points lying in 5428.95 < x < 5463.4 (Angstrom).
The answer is 10.95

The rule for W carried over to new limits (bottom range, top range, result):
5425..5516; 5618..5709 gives 1.12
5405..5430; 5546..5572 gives 1.07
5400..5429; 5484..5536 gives 1.08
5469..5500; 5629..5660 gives 1.09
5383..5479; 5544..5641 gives 1.09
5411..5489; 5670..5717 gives 1.14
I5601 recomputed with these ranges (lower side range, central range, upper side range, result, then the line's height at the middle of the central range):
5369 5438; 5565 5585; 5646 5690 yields 0.066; 10.7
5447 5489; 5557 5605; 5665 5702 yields 0.063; 10.7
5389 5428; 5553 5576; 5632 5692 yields 0.040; 10.5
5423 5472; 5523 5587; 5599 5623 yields 0.033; 10.7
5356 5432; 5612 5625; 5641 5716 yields 0.022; 10.7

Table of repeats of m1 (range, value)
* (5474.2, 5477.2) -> 10.6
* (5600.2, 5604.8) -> 11.1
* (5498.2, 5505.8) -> 9.84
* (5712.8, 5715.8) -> 10.8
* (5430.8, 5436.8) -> 9.82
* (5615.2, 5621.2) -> 10.5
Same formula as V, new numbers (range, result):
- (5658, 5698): 11.51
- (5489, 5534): 11.29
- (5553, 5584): 10.58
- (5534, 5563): 10.92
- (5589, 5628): 11.69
